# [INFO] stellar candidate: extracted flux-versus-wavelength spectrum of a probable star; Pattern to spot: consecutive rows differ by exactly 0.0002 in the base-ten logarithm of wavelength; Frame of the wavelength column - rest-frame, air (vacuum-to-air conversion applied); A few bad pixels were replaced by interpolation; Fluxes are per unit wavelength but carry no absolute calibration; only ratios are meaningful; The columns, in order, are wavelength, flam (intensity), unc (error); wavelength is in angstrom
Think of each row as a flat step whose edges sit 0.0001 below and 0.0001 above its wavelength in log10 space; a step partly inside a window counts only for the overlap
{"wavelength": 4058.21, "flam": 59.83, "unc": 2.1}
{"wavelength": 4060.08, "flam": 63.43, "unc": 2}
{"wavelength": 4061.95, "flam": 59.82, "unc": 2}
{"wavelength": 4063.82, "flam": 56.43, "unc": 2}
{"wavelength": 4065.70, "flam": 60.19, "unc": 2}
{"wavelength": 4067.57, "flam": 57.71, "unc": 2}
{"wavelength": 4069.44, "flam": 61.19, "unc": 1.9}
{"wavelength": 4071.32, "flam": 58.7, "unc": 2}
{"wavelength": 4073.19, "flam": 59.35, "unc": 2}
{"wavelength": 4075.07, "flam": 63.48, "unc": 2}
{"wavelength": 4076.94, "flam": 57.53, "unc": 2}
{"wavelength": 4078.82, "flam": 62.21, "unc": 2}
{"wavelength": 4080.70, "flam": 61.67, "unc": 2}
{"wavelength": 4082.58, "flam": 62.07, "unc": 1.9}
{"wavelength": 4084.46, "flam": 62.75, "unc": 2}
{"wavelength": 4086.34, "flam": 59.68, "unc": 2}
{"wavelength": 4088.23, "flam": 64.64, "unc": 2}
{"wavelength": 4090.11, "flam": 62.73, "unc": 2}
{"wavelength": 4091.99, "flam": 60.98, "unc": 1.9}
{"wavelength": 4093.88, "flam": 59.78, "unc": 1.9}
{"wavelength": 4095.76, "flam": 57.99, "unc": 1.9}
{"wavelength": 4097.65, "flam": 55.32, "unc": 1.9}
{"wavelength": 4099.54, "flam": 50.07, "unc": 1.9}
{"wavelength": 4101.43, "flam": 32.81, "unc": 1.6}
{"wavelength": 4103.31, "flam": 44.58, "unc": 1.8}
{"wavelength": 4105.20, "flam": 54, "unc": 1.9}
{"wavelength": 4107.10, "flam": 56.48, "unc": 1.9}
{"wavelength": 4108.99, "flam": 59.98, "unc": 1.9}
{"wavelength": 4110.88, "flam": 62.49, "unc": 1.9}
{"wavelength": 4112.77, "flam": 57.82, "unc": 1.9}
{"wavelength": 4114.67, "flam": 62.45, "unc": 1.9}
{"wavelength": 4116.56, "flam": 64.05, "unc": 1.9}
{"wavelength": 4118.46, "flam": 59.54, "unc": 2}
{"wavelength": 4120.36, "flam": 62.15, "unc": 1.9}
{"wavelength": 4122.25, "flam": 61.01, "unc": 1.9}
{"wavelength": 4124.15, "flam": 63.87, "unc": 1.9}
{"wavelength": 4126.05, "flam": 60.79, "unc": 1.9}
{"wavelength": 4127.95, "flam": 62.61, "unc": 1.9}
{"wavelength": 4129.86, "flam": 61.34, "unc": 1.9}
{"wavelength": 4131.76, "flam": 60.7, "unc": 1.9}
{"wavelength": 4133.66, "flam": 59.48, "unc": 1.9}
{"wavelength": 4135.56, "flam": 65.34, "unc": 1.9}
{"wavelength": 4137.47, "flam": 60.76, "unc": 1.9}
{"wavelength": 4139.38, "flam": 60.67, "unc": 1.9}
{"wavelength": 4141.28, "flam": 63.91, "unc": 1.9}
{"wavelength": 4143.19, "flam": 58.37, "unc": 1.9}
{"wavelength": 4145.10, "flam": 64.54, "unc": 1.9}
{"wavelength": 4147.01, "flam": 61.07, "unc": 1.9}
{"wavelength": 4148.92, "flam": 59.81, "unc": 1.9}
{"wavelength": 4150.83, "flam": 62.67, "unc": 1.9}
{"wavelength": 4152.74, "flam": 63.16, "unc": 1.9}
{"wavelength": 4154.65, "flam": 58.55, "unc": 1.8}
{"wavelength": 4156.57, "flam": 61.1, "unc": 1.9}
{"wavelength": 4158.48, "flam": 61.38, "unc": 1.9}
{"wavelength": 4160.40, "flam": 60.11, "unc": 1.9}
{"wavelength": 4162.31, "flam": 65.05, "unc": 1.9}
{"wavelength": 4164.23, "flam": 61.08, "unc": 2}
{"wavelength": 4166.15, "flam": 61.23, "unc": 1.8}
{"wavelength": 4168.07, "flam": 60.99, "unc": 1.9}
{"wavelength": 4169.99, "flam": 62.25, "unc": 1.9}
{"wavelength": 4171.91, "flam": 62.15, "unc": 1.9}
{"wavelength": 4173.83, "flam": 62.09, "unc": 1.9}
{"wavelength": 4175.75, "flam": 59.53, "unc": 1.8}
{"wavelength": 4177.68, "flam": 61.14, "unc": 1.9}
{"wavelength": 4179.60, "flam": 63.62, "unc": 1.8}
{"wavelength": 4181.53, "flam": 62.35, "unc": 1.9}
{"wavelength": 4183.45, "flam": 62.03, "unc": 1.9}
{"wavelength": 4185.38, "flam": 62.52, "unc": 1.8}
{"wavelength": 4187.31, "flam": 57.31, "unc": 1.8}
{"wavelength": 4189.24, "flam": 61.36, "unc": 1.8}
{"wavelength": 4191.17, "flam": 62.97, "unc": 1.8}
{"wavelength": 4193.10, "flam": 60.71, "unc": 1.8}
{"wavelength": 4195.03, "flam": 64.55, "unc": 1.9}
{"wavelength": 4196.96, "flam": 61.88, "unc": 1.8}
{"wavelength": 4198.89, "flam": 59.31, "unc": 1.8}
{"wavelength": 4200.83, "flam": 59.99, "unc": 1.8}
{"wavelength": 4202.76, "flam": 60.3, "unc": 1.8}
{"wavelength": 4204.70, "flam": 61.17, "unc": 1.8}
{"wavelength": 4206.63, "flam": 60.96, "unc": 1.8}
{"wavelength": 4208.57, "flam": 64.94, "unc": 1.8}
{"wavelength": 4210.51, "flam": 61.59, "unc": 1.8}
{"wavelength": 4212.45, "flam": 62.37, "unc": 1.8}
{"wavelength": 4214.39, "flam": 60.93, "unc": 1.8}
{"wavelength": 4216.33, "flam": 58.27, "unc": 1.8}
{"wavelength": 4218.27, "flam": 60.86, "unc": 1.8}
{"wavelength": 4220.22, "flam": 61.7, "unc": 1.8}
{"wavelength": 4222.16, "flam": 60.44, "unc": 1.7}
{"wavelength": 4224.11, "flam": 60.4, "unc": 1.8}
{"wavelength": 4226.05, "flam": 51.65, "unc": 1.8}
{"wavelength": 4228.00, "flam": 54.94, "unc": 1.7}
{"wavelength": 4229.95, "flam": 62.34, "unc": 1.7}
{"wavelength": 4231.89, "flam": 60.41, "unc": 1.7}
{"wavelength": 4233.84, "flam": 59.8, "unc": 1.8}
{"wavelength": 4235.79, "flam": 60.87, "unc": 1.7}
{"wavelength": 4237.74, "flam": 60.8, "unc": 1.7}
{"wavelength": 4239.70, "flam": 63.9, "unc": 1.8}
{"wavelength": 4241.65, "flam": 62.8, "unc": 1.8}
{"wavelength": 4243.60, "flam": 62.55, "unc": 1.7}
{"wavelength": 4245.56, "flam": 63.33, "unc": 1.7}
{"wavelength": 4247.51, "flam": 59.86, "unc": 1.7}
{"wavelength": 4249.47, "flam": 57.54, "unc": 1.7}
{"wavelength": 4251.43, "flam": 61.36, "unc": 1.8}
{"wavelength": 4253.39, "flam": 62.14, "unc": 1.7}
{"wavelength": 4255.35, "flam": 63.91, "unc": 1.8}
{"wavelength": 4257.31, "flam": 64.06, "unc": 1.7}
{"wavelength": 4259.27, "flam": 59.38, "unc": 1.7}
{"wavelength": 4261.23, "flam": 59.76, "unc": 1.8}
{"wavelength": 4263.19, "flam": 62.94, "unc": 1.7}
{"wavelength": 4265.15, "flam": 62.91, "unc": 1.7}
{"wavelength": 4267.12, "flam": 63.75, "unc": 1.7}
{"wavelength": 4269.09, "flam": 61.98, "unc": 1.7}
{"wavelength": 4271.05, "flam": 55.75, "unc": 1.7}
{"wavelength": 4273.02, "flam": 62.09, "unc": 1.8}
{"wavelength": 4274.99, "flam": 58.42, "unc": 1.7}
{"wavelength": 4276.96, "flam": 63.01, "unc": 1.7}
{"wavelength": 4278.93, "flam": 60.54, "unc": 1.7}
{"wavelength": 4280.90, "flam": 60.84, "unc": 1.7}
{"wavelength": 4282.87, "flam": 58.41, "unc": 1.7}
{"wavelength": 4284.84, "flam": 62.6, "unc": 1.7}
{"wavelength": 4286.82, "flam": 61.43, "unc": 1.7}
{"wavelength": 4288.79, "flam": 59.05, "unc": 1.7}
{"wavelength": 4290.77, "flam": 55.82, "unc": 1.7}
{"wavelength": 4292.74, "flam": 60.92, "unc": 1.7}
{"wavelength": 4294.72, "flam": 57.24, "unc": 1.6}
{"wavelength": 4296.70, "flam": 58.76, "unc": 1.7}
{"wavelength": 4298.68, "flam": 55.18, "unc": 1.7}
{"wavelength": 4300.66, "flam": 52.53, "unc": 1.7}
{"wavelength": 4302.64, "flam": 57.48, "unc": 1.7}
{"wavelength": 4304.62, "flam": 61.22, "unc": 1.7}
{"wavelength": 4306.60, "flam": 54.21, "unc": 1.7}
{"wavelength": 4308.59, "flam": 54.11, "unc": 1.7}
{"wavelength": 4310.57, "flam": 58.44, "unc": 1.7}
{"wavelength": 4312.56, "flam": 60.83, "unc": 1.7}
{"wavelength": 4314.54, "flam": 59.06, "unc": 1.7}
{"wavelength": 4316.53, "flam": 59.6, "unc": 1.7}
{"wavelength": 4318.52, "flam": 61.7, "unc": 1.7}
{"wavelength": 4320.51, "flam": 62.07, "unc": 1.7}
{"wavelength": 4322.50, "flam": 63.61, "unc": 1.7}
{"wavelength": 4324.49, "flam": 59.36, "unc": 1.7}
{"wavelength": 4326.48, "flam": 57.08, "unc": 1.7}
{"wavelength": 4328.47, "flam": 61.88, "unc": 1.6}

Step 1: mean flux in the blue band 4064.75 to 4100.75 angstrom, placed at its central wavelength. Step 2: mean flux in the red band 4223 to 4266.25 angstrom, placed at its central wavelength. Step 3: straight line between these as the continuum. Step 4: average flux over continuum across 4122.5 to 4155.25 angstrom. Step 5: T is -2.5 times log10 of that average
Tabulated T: -0.03 mag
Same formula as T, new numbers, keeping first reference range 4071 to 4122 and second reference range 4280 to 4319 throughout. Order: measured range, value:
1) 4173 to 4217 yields -0.054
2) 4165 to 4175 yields -0.060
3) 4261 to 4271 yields -0.062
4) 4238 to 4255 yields -0.059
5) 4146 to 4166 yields -0.055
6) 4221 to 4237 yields -0.010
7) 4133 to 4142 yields -0.066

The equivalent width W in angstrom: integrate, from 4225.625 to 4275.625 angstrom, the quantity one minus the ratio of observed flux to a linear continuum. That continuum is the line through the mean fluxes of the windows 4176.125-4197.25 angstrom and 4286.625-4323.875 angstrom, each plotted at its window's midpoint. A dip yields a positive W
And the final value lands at -0.7 angstrom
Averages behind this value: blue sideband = 61.8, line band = 60.9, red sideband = 58.5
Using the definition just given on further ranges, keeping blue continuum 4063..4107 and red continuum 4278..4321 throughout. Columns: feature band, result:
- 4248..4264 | -0.8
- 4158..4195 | -2.3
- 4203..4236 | -1.1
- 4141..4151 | -0.6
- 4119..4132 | -0.9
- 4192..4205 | -0.7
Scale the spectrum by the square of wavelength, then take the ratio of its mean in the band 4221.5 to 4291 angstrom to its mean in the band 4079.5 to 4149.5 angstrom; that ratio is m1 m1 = 1.09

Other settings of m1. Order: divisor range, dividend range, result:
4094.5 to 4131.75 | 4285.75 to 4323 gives 1.12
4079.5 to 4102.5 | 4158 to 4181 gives 1.12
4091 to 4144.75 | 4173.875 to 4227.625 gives 1.08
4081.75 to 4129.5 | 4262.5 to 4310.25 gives 1.10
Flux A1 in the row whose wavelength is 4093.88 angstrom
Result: 59.78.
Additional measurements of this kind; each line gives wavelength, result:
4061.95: 59.82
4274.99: 58.42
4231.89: 60.41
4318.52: 61.7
